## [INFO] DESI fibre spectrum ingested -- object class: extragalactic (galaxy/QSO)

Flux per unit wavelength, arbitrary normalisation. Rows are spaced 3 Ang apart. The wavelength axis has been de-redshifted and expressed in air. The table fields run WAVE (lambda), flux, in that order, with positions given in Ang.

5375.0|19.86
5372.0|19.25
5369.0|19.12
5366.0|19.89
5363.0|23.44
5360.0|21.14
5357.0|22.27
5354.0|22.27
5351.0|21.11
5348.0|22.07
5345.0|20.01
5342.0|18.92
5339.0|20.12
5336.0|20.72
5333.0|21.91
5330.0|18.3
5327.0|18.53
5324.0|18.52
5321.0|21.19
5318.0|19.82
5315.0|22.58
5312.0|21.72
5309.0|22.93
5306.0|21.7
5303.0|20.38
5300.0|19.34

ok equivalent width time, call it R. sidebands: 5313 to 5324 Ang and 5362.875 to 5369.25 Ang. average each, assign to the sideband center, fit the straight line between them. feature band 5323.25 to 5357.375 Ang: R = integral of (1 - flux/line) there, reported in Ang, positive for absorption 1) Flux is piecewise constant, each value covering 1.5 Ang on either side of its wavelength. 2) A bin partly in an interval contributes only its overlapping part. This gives 0.6 Ang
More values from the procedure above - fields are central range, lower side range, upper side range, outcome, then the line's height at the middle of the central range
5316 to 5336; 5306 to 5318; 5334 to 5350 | 1.3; 21.3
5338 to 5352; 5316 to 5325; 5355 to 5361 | 0.5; 21.2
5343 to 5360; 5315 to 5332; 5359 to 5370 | -0.7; 20.5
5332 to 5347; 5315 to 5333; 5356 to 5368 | 0.1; 20.5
